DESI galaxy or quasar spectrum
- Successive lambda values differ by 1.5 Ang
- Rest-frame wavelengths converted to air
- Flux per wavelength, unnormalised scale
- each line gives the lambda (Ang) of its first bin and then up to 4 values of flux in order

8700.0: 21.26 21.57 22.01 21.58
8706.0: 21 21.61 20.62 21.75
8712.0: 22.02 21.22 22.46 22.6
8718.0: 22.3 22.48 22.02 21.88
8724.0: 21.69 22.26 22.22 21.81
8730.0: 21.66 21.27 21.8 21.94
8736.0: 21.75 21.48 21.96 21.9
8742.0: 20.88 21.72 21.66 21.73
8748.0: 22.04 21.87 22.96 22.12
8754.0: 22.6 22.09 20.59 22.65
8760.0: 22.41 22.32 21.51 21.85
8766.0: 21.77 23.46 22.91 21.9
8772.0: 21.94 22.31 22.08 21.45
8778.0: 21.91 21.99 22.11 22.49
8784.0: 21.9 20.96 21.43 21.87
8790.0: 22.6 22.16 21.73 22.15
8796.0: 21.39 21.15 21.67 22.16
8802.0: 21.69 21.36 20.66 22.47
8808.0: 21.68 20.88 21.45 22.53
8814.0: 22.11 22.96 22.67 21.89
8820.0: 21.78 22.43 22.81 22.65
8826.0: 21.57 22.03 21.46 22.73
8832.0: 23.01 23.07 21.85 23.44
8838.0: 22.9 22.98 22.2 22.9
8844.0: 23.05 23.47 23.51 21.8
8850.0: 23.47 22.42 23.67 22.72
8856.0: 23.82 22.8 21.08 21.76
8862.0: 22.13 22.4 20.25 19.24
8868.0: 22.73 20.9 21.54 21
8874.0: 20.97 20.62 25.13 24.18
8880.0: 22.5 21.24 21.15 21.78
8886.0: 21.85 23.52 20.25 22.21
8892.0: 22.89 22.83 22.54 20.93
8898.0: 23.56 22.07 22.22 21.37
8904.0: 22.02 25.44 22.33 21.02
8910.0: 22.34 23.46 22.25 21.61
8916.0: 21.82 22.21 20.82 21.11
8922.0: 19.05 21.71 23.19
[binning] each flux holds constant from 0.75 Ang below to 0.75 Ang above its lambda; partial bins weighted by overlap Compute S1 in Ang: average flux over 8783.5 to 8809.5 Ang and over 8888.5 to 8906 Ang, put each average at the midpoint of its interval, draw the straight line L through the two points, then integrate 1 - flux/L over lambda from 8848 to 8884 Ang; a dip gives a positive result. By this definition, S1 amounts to 0.12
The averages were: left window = 21.7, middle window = 22.1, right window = 22.3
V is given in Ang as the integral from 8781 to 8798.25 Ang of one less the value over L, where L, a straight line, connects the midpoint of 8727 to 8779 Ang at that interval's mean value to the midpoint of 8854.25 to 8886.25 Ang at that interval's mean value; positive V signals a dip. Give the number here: 0.1 Ang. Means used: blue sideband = 22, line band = 21.8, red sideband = 21.9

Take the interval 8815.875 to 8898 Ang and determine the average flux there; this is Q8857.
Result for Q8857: 22.3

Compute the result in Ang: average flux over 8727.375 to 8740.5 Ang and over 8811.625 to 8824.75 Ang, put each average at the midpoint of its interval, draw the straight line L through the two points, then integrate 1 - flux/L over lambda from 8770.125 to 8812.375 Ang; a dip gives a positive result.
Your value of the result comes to 0.8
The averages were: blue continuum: 21.7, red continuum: 22.4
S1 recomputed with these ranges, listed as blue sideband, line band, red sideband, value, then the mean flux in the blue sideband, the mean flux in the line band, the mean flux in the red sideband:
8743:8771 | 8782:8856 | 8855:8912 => -0.5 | 22.1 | 22.3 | 22.1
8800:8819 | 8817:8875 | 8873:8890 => -0.7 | 21.9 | 22.3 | 22.1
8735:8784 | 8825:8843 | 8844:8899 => -0.3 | 22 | 22.5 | 22.2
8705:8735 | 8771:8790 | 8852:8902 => 0.0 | 21.8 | 21.9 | 22.1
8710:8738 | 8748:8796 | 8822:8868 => 0.2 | 21.9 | 22.1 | 22.4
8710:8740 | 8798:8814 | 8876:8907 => 0.4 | 21.9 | 21.7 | 22.5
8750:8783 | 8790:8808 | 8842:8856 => 0.6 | 22.2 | 21.7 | 23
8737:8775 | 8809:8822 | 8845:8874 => 0.0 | 22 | 22.1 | 22.1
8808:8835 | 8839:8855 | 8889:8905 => -0.5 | 22.2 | 22.9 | 22.2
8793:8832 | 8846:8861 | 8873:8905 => -0.4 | 21.9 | 22.7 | 22.2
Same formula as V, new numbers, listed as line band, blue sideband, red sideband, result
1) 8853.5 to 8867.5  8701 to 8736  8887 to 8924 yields 0.1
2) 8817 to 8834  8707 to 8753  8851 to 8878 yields -0.3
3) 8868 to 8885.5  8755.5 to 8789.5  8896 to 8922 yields 0.1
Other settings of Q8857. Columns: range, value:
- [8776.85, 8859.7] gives 22.2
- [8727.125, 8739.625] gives 21.7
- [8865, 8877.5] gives 21.4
